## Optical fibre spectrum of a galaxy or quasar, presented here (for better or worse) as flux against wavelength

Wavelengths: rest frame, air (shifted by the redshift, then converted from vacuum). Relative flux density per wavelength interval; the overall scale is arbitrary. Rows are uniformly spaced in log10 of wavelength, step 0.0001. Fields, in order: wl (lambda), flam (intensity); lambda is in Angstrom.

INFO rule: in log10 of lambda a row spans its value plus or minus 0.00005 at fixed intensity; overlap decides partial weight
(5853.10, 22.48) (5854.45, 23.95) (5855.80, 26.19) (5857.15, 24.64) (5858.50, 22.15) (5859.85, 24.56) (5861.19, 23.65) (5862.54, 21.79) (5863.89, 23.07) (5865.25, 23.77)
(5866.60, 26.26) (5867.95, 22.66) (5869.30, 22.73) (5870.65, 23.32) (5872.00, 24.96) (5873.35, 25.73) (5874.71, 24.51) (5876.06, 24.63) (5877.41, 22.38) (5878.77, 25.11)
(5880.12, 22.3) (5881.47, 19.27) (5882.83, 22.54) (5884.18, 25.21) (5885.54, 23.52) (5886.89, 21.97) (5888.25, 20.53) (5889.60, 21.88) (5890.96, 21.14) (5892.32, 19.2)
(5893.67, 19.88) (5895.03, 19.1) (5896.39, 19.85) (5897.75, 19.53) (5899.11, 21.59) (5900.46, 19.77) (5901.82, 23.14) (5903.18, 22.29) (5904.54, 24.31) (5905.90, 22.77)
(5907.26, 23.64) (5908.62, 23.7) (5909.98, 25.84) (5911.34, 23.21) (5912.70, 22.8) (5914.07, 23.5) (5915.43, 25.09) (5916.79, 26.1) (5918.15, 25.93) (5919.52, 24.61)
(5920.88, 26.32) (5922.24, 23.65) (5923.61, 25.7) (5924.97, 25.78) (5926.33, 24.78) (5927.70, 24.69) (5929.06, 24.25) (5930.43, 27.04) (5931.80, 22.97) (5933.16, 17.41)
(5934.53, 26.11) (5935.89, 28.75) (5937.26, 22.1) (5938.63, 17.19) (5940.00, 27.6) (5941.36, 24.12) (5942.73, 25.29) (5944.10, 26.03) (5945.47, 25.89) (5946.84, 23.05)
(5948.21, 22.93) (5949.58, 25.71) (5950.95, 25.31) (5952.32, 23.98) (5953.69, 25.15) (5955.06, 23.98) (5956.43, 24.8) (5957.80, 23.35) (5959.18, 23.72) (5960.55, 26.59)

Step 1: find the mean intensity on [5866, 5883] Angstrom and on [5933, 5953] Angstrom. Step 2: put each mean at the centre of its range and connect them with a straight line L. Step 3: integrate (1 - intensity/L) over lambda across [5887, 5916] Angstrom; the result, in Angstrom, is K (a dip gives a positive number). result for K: 2.2 Angstrom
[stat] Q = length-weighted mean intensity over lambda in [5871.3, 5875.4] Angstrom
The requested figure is 25.1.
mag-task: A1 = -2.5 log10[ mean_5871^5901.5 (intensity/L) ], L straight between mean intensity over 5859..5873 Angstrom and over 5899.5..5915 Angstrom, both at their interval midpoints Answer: 0.07 mag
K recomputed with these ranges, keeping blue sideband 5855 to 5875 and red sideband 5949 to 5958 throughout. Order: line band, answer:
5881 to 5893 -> 1.20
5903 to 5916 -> 0.31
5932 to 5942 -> 0.51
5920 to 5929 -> -0.23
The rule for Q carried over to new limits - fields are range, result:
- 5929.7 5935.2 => 23.4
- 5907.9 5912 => 24.3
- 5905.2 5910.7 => 24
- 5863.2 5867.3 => 24.3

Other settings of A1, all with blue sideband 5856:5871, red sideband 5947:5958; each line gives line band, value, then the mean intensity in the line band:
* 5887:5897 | 0.17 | 20.3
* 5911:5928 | -0.03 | 24.8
